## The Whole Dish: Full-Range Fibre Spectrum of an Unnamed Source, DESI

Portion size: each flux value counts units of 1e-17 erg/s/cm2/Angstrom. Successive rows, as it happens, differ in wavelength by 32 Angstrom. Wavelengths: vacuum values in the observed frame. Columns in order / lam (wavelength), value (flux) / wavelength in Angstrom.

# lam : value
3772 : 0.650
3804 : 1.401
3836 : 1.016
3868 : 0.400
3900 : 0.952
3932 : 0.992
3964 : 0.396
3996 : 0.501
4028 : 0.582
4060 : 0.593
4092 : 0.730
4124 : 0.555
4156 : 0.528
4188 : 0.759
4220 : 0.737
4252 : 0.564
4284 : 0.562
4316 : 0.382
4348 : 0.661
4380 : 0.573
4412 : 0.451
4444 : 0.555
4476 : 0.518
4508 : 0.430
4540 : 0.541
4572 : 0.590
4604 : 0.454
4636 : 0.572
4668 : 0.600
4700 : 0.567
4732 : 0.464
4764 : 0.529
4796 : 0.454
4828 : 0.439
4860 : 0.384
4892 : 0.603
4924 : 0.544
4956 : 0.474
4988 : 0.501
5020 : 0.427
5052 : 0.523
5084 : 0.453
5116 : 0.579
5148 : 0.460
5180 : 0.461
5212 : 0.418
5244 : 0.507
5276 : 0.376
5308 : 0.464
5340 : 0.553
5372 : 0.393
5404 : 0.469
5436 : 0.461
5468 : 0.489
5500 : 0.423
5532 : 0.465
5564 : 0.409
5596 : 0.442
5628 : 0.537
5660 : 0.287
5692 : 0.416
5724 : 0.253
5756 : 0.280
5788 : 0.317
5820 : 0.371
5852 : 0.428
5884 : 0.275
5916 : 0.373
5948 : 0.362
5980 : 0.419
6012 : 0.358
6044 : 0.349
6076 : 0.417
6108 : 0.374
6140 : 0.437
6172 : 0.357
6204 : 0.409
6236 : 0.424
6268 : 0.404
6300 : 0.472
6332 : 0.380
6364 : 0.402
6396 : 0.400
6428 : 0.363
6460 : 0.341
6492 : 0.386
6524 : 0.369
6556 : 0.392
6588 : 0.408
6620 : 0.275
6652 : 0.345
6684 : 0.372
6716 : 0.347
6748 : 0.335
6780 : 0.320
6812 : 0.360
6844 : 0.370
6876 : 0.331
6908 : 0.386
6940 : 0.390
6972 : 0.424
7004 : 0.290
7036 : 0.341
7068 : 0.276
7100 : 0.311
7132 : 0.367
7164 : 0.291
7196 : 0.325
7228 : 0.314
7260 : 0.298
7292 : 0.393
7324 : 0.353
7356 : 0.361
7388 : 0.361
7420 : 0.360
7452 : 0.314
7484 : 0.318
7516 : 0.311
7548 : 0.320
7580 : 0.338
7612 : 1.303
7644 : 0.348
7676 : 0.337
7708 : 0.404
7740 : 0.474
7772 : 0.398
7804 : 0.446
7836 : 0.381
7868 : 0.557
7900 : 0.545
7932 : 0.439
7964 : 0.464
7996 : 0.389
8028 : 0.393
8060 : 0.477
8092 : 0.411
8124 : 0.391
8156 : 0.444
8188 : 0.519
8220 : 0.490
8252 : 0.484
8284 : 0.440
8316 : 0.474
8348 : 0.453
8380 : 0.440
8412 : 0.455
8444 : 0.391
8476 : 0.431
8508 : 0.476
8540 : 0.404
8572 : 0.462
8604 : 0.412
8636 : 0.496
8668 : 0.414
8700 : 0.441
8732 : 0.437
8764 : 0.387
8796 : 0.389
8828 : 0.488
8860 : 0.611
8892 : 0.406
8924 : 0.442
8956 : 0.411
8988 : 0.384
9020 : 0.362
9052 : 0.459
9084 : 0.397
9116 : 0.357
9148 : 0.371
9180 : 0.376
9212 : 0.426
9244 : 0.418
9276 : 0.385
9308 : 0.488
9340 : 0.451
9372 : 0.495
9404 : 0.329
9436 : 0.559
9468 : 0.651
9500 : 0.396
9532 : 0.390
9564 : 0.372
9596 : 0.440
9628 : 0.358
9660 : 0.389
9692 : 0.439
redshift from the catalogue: 1.04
